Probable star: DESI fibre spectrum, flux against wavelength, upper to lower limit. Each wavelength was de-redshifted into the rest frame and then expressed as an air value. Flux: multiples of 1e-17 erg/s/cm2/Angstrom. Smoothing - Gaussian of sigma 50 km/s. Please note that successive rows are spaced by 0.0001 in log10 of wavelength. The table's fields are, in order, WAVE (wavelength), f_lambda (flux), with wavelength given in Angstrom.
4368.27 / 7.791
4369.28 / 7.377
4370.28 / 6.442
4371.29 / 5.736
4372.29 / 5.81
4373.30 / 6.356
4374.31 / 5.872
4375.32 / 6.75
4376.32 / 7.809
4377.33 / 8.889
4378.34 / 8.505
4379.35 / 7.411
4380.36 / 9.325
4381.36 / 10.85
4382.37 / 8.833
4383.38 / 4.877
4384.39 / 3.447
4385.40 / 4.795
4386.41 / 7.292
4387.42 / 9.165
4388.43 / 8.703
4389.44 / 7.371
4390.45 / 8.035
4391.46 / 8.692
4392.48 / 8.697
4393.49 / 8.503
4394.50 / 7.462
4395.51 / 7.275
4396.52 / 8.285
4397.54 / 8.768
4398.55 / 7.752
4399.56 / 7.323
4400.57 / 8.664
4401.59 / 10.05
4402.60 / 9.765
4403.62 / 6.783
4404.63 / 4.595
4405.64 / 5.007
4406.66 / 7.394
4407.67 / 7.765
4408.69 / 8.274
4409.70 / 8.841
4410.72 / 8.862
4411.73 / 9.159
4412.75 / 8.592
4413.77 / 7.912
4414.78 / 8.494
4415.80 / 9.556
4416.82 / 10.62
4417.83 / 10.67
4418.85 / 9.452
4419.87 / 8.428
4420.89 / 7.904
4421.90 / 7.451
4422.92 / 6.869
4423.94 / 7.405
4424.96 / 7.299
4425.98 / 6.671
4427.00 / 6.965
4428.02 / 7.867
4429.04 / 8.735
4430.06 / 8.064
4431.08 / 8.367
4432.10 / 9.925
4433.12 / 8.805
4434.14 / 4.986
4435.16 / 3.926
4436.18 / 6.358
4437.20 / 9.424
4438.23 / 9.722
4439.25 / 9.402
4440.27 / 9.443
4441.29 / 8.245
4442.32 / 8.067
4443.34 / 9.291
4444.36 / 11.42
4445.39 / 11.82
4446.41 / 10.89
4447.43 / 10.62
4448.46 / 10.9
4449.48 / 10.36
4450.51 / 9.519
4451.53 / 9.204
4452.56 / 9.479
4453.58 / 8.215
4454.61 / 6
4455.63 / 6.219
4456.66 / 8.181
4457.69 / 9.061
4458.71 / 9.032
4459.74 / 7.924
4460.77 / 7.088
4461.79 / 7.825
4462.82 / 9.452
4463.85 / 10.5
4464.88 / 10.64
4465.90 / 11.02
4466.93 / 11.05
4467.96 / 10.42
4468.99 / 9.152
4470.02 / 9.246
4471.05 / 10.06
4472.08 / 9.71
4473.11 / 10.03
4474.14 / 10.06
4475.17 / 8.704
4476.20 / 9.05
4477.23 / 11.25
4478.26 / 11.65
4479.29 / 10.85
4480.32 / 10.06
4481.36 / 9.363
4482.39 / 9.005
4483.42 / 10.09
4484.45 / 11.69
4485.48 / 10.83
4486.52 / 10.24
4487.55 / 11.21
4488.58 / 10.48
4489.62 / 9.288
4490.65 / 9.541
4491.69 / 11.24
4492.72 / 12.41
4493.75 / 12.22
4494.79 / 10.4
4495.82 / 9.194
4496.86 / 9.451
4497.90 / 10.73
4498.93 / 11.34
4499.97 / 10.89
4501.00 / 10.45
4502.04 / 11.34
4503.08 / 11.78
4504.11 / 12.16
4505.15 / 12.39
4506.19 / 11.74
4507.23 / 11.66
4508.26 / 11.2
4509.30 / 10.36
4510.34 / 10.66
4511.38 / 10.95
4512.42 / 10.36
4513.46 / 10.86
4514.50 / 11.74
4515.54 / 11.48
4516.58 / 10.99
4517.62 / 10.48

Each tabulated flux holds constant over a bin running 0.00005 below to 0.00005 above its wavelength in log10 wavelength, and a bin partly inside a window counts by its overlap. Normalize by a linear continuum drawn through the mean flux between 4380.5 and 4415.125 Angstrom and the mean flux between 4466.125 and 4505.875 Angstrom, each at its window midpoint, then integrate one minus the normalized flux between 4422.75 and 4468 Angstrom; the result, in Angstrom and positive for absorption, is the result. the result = 2.8 Angstrom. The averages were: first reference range 7.85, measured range 8.72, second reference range 10.5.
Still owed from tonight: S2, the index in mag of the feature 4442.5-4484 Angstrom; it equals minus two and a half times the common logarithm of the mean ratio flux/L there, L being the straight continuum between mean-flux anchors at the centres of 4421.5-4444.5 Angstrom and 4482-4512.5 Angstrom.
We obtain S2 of -0.03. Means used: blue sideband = 7.98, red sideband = 10.9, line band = 9.6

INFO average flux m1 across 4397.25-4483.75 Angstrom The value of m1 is 8.81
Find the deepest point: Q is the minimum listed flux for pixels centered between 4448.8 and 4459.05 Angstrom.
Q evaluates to 6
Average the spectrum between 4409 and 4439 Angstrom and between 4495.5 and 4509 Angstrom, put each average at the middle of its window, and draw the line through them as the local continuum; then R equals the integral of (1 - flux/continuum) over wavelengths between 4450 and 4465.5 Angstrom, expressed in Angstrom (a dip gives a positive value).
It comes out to 1.4 Angstrom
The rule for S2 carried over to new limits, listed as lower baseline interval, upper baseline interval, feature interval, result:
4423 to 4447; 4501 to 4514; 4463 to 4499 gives -0.015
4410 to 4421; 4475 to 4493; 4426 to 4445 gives 0.150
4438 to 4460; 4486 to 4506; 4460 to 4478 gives 0.024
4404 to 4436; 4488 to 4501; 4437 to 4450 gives -0.143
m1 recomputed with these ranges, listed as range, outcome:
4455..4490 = 9.71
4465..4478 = 10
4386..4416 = 8.09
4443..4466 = 9.3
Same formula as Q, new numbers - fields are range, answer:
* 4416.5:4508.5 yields 3.926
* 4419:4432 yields 6.671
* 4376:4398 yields 3.447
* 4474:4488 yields 8.704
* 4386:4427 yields 4.595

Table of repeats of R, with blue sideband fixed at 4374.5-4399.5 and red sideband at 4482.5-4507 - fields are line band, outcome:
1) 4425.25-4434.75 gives 1.32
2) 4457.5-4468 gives 0.58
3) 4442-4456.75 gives 0.27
